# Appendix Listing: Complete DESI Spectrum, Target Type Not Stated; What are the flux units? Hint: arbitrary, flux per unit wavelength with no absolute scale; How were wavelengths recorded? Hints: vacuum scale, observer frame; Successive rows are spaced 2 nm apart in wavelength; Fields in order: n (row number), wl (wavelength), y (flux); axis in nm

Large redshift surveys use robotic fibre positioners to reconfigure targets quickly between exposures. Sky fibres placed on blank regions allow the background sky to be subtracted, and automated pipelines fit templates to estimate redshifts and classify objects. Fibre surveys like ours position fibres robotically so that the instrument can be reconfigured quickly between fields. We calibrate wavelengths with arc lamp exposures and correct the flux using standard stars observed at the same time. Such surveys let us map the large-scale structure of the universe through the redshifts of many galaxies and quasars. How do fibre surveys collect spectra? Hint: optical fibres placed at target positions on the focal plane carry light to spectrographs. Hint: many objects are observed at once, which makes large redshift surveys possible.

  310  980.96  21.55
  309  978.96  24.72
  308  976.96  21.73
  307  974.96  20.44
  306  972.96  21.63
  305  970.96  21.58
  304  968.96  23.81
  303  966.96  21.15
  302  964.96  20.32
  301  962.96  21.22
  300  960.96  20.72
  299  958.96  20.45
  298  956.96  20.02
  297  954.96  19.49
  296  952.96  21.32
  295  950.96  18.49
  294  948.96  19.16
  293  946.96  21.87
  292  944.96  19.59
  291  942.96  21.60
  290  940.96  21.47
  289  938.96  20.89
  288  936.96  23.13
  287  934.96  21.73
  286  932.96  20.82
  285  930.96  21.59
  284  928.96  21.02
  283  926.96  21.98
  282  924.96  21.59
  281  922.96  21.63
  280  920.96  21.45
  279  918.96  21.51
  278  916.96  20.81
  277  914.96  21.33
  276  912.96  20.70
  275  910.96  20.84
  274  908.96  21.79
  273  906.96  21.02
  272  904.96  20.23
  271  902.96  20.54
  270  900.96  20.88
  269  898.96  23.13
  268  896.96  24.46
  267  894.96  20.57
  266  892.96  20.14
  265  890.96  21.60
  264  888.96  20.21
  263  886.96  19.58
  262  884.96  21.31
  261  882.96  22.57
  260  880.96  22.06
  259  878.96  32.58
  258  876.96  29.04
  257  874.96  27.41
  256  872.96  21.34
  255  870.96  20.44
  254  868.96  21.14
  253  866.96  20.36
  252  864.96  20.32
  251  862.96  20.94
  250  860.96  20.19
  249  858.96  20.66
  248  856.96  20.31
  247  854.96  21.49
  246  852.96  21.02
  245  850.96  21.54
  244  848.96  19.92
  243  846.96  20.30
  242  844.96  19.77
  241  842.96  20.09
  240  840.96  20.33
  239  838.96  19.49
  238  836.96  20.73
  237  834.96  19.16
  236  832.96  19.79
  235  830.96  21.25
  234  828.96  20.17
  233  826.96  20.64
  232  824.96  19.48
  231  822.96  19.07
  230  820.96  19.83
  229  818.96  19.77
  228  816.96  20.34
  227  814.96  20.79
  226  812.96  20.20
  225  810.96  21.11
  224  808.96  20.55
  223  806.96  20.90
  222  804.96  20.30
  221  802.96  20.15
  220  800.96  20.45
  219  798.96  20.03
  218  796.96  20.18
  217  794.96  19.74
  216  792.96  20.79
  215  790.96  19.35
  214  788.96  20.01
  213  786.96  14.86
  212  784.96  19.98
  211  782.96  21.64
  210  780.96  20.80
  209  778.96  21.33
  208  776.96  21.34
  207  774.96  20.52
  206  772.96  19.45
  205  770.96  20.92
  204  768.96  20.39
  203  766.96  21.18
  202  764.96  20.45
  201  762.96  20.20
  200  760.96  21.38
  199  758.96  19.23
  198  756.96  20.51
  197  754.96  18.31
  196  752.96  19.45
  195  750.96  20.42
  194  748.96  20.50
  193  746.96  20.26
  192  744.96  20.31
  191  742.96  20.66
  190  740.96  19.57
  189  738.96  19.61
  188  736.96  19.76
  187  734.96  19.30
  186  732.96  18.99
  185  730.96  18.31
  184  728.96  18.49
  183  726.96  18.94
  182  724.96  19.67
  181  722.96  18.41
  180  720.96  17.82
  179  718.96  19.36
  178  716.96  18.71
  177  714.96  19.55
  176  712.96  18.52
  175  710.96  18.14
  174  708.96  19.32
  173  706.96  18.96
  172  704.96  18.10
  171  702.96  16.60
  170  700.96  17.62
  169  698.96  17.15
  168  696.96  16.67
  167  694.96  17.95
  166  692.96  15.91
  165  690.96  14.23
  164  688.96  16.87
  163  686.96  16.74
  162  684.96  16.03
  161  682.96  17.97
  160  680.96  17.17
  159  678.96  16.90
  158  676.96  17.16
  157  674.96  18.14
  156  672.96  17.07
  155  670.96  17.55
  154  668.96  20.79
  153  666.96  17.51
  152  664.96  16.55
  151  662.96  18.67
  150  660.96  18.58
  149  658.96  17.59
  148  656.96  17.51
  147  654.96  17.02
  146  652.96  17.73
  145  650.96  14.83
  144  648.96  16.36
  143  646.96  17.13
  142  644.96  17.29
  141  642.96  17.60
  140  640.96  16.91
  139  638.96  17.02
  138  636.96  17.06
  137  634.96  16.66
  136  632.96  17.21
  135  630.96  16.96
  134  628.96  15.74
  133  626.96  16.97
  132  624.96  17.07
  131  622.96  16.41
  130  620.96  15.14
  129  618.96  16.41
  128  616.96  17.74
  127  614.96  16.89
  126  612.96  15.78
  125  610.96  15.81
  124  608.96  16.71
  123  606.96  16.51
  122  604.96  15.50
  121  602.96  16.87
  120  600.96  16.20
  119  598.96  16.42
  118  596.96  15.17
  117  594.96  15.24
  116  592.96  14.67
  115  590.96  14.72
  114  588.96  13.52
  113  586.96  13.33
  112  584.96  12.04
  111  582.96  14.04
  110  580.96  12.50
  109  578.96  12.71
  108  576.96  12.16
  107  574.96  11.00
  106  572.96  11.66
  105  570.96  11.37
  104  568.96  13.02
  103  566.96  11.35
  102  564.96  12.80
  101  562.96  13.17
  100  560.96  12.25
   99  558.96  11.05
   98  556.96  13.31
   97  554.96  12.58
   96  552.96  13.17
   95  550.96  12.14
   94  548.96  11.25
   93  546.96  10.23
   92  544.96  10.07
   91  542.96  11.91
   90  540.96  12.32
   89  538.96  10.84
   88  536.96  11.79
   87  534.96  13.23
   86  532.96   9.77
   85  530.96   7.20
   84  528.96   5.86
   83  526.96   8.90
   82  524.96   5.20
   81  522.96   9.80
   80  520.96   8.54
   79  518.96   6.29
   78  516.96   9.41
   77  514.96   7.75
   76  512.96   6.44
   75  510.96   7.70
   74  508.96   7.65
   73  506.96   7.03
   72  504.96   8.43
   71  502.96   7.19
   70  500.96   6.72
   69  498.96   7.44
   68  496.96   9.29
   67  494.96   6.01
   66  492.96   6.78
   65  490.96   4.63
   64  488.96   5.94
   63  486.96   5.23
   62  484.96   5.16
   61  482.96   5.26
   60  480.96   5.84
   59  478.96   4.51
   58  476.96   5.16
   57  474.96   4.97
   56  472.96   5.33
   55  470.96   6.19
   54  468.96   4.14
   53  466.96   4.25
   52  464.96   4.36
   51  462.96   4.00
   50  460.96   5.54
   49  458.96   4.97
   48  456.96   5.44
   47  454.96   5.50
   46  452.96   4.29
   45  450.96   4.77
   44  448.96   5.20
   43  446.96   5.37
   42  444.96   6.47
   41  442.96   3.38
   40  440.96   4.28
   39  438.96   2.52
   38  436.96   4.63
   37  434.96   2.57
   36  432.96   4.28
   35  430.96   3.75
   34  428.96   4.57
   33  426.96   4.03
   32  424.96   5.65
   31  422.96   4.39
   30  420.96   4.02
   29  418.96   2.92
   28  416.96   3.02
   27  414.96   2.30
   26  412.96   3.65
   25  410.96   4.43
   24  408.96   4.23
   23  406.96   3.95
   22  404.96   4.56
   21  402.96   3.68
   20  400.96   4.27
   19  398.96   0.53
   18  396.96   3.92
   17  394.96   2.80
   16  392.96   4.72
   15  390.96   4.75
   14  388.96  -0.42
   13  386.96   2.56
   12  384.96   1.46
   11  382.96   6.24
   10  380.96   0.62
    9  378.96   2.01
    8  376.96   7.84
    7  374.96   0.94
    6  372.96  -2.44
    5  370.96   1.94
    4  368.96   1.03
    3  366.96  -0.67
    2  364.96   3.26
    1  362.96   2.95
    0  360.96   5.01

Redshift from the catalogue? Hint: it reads 0.334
